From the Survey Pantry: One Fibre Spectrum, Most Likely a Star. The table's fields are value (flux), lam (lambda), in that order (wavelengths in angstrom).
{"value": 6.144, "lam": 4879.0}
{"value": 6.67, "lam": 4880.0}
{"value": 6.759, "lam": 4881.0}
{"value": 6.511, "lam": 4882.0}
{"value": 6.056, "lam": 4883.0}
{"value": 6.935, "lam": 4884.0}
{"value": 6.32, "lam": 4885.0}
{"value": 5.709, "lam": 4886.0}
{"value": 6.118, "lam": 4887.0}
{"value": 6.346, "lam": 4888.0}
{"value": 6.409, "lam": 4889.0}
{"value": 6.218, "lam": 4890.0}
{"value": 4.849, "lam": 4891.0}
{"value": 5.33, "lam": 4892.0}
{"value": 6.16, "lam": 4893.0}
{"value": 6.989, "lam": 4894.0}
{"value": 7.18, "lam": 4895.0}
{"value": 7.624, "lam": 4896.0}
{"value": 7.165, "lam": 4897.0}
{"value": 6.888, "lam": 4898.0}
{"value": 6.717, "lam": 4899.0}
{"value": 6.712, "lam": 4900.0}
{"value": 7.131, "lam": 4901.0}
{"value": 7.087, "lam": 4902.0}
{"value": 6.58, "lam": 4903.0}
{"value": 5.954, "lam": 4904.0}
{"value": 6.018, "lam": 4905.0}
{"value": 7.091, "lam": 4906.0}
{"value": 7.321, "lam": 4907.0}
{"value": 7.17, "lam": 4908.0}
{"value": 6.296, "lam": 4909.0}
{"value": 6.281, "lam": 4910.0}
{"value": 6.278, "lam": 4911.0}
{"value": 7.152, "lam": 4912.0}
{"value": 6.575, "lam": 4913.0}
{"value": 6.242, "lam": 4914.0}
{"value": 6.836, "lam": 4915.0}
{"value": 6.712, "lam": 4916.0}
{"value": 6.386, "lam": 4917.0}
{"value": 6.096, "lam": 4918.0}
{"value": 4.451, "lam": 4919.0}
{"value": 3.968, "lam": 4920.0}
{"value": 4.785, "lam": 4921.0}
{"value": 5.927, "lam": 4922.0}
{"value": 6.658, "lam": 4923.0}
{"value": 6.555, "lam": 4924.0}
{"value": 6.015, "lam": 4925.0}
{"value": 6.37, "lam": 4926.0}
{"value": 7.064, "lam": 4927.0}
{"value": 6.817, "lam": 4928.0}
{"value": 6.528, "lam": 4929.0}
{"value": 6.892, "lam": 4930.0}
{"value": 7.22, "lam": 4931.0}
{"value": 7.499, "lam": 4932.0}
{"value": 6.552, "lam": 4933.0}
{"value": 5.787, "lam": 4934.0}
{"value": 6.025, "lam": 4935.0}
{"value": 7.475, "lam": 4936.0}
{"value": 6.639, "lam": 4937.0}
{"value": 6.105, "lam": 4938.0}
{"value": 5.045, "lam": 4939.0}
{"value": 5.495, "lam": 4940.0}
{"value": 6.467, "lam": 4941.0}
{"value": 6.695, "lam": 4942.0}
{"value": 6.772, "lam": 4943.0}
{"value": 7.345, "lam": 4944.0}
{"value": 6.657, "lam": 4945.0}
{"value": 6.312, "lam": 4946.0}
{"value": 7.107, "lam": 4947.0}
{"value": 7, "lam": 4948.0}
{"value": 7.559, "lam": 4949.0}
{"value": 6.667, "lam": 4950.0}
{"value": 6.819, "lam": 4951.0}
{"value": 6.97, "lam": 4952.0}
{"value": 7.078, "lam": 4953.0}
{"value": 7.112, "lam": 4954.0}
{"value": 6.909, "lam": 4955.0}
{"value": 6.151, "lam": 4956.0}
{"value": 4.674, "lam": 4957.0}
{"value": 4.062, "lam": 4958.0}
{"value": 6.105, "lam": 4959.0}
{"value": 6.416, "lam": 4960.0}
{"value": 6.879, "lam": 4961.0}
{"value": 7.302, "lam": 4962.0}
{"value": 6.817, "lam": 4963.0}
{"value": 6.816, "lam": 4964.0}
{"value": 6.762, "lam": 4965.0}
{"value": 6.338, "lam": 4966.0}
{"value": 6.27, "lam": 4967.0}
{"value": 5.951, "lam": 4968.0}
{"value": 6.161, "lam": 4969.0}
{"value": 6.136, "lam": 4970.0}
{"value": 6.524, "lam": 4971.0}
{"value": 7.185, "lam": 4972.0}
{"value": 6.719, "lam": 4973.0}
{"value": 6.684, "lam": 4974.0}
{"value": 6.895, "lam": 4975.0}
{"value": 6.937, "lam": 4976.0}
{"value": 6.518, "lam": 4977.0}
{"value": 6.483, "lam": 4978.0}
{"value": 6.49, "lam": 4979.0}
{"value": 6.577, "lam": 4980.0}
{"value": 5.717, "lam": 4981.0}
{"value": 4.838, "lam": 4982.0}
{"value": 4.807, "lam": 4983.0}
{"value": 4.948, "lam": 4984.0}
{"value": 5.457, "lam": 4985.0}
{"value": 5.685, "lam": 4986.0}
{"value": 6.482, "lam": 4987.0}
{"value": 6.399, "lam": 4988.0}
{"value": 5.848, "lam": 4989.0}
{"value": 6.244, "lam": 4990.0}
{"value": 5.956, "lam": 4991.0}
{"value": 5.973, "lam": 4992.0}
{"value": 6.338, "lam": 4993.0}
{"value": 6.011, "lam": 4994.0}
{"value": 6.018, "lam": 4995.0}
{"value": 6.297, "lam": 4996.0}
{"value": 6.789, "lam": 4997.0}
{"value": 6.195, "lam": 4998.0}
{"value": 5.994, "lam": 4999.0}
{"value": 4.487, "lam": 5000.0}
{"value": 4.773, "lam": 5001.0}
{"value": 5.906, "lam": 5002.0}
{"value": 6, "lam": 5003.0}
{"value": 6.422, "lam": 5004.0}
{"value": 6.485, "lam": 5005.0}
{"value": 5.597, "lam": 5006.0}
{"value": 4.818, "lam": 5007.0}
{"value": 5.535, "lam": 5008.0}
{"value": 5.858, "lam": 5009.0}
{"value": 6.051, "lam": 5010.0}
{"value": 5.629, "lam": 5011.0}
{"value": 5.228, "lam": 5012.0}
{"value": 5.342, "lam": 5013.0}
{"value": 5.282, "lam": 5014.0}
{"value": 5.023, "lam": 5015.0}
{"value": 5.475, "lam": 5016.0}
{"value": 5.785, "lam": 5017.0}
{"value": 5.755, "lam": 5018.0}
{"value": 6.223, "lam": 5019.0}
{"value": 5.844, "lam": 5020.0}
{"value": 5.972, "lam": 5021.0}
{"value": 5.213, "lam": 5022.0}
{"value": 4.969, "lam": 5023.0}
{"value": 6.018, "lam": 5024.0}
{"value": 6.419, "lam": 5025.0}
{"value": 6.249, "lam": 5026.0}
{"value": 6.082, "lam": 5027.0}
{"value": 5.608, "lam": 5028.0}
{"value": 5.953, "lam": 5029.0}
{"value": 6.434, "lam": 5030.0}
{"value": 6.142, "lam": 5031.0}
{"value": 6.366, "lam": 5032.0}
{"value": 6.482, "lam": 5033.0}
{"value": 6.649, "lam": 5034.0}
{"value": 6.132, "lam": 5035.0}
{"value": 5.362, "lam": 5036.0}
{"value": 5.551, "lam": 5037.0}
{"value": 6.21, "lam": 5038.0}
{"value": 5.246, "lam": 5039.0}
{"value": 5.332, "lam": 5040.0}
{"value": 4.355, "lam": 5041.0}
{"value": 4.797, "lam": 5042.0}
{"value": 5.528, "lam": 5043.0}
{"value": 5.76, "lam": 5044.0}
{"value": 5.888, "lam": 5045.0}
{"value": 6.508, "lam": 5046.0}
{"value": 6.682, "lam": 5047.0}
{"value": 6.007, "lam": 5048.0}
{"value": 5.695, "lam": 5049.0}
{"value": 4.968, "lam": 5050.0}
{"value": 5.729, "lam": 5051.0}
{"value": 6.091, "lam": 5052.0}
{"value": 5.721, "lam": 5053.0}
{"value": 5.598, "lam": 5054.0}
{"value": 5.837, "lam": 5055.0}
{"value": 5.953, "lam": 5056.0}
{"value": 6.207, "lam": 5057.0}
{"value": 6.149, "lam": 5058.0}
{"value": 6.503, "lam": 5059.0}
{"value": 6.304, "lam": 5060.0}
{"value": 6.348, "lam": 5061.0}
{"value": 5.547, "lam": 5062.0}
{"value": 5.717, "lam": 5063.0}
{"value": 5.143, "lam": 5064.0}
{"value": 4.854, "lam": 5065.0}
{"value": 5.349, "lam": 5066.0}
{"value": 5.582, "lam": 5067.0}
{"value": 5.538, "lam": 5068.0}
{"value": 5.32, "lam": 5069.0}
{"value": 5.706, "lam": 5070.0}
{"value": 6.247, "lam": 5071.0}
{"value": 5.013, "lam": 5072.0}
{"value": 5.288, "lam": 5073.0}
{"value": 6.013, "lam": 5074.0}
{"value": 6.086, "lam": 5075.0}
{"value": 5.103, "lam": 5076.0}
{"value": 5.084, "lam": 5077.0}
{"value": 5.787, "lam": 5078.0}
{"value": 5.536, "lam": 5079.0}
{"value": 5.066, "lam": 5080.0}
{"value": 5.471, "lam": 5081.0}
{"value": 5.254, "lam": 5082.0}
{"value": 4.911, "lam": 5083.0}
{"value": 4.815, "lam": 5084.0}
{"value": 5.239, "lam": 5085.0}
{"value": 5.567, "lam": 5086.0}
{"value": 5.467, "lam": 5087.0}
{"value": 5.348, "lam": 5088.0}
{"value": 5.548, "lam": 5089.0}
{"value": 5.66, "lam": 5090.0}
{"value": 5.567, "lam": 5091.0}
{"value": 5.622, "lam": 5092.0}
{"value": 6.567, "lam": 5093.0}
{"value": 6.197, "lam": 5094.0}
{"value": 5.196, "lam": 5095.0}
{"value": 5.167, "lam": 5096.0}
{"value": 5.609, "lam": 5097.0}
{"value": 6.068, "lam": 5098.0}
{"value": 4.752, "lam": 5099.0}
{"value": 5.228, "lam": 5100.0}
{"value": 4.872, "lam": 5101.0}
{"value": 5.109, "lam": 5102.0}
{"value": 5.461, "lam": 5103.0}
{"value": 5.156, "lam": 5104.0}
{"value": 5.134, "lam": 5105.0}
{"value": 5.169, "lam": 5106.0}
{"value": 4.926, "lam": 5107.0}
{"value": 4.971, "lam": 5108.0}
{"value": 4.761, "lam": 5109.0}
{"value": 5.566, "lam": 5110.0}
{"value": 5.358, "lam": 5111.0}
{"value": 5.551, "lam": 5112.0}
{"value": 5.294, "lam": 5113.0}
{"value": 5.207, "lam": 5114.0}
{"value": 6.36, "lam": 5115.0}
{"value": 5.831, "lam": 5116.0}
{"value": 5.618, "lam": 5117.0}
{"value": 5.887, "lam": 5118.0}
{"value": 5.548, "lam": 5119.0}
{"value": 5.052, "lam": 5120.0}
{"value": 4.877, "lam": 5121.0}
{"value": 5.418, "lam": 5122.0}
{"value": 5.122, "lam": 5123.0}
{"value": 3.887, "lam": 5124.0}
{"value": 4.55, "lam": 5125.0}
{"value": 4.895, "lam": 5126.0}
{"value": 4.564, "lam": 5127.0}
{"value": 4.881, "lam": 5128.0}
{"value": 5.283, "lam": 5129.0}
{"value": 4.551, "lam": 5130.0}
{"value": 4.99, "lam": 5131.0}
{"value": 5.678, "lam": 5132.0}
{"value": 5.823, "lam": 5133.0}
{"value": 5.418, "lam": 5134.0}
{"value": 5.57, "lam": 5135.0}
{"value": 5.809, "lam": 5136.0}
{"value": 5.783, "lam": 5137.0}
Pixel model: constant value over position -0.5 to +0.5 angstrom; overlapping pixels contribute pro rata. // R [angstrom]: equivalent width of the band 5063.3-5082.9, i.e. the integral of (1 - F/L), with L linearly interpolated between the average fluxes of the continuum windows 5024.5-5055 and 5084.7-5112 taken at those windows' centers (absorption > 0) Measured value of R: 0.5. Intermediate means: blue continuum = 5.85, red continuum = 5.39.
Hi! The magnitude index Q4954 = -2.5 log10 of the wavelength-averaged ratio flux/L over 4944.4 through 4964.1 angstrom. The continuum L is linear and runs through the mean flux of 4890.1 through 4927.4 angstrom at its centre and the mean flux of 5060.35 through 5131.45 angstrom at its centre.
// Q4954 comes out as -0.07 mag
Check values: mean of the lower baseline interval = 6.39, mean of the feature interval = 6.57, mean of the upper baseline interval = 5.35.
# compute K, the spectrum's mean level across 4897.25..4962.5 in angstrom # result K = 6.47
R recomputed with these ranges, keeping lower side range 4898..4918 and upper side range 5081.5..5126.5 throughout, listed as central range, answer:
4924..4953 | -0.9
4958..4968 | -0.3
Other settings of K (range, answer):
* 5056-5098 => 5.59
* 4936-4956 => 6.68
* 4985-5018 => 5.8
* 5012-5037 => 5.85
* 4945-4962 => 6.52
